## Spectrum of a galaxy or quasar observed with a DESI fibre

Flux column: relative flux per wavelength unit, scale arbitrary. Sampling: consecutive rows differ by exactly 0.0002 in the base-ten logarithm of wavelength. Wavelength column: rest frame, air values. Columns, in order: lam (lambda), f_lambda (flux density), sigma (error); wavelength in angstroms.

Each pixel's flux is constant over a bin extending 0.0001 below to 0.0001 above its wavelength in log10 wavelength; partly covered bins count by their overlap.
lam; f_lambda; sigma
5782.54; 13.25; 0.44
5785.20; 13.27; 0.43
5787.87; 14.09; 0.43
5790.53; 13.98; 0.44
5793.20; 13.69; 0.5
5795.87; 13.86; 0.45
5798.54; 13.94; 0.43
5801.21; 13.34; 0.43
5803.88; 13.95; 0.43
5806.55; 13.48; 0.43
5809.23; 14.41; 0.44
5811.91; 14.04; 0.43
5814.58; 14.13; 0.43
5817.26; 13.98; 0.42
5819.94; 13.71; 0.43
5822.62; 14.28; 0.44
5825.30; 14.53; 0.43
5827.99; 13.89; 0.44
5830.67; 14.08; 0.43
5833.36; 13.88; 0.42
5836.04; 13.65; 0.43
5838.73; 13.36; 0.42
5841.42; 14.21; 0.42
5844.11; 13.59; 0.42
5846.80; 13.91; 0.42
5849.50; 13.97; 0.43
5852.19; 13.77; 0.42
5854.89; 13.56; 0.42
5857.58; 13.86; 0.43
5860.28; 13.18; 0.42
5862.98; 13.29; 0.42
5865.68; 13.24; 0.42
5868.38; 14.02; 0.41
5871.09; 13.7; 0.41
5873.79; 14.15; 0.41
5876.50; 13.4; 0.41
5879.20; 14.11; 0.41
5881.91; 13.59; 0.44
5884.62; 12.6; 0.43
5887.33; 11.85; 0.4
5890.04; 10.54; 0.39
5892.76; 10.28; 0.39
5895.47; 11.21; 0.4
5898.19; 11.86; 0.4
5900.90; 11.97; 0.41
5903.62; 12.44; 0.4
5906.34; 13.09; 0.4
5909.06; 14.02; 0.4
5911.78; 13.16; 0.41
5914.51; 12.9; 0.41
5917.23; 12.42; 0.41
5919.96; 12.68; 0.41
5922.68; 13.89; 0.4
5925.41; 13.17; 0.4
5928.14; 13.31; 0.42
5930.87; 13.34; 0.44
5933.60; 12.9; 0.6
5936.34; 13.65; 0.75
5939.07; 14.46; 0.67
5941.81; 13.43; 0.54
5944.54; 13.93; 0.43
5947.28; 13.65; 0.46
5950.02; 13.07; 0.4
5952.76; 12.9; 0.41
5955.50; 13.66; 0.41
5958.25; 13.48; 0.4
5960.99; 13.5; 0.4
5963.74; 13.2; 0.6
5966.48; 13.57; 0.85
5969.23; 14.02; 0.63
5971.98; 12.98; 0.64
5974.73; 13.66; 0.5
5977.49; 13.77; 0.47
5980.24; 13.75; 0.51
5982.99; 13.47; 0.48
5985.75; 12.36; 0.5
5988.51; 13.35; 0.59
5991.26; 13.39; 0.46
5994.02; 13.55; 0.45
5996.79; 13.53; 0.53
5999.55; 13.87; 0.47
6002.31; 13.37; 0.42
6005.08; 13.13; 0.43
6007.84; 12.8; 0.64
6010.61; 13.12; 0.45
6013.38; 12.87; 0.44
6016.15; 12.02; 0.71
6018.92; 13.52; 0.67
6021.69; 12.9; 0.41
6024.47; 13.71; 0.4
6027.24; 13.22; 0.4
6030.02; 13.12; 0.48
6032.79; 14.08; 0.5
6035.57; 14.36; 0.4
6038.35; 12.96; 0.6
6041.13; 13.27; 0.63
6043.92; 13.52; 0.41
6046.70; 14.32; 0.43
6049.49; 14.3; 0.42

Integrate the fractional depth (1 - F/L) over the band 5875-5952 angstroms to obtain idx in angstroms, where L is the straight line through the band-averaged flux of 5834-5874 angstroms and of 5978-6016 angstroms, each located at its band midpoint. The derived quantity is 3.5 angstroms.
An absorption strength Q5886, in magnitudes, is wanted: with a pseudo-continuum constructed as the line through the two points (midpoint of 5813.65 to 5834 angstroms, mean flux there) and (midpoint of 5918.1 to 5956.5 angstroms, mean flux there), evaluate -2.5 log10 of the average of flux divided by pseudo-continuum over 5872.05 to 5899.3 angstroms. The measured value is 0.11 mag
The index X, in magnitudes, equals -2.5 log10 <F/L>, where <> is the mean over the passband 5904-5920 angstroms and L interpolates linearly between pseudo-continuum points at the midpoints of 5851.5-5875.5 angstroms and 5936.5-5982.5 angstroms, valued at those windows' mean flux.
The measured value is 0.05 mag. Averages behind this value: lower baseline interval 13.6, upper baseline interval 13.6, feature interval 13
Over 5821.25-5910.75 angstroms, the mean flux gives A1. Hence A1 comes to 13.2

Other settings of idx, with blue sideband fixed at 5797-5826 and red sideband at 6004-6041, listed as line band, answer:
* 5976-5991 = 0.0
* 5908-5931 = 0.7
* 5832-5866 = 0.4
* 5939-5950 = -0.2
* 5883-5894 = 1.9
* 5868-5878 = 0.0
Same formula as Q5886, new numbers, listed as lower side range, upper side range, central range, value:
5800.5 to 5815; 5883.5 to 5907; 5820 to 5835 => -0.05 mag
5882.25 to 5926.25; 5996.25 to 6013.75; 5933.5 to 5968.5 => -0.06 mag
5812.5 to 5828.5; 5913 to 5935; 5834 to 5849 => 0.01 mag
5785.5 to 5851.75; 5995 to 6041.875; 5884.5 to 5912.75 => 0.14 mag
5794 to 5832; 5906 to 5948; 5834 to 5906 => 0.05 mag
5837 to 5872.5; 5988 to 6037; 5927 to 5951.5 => 0.00 mag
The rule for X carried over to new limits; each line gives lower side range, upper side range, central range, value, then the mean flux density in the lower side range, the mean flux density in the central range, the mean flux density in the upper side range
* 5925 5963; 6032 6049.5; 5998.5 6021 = 0.05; 13.5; 13.1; 13.8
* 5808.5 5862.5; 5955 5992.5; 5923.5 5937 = 0.02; 13.9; 13.3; 13.4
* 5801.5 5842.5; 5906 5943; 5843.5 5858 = 0.00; 14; 13.8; 13.3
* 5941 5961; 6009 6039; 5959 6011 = 0.00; 13.5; 13.4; 13.3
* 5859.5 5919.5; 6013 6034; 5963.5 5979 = -0.04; 12.8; 13.6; 13.2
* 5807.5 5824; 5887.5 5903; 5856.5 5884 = -0.12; 14.1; 13.6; 11.3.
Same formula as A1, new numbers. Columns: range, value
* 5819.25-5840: 13.9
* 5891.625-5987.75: 13.1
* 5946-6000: 13.4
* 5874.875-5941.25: 12.8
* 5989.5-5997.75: 13.5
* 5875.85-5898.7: 12.1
